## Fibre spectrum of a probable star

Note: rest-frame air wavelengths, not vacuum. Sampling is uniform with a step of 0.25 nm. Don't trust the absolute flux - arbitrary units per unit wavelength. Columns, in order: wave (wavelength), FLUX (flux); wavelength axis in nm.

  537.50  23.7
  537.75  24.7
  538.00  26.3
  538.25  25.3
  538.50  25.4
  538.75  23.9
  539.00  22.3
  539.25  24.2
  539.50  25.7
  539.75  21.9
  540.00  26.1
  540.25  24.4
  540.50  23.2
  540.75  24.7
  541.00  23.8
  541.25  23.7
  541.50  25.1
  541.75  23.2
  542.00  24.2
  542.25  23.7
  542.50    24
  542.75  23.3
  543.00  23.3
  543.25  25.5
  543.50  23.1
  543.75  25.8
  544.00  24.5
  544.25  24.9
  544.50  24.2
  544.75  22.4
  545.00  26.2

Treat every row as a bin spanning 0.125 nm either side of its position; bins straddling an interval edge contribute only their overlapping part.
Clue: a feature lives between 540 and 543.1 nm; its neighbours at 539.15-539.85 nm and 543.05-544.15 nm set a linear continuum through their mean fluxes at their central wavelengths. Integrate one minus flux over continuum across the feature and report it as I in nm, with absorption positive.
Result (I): 0.04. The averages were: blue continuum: 24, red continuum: 24.6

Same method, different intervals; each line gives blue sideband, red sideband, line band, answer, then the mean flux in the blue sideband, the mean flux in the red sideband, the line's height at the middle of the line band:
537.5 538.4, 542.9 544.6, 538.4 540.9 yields 0.08 nm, 25.2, 24.5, 25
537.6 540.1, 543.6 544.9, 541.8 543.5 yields 0.04 nm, 24.6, 24.4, 24.4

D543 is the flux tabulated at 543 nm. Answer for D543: 23.3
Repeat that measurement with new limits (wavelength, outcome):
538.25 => 25.3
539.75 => 21.9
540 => 26.1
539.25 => 24.2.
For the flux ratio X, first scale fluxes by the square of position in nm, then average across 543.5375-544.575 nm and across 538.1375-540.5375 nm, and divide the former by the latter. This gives 1.04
